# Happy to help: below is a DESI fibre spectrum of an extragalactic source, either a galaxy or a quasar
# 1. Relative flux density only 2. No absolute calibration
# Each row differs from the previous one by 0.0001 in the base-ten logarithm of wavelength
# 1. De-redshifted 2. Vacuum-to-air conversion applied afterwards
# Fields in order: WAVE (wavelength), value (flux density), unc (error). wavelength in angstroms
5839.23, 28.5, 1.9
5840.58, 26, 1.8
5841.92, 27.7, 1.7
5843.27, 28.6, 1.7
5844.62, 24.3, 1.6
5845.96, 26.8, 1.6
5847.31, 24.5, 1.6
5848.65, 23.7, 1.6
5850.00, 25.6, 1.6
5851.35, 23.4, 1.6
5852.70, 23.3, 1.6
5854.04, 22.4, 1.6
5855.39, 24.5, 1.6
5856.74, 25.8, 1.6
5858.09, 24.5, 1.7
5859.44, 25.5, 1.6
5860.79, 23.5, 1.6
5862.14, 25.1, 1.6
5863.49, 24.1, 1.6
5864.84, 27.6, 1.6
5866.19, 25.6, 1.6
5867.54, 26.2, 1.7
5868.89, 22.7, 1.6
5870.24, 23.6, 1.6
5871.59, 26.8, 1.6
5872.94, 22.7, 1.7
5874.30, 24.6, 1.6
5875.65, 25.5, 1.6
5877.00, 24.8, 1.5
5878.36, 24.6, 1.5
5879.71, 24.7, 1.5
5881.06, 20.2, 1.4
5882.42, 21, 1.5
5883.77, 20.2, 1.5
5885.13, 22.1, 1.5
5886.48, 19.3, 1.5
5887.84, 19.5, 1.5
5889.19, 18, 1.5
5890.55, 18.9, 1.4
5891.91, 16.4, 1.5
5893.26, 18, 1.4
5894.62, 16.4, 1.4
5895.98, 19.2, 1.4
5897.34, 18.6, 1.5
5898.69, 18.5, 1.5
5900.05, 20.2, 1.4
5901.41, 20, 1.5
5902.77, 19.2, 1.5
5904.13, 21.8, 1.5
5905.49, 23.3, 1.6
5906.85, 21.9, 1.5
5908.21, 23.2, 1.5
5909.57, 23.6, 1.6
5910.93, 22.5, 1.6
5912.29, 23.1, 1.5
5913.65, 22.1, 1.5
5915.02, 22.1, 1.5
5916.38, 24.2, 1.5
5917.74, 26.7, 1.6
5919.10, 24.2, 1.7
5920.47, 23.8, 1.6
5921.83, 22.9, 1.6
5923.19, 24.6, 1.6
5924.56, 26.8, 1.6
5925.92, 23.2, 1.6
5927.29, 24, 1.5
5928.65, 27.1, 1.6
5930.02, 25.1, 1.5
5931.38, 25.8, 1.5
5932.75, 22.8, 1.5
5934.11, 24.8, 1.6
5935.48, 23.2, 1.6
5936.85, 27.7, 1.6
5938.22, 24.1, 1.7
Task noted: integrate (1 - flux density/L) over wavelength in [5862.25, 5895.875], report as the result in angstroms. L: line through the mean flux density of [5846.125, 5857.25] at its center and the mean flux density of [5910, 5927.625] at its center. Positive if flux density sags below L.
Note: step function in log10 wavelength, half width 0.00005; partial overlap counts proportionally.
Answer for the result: 2.6 angstroms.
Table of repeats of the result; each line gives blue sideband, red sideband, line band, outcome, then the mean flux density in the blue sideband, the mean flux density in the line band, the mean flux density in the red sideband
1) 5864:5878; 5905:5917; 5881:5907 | 4.58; 25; 19.6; 22.9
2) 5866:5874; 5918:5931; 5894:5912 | 2.88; 24.5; 20.7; 24.7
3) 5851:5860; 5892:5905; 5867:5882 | -1.52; 24.2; 24.1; 19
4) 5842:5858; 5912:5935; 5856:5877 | -0.13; 24.9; 24.9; 24.3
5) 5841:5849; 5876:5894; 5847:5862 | 0.29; 26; 24.3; 20.7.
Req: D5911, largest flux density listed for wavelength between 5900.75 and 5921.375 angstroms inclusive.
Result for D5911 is 26.7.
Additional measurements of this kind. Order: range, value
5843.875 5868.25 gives 27.6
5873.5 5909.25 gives 25.5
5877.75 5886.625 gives 24.7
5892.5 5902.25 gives 20.2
